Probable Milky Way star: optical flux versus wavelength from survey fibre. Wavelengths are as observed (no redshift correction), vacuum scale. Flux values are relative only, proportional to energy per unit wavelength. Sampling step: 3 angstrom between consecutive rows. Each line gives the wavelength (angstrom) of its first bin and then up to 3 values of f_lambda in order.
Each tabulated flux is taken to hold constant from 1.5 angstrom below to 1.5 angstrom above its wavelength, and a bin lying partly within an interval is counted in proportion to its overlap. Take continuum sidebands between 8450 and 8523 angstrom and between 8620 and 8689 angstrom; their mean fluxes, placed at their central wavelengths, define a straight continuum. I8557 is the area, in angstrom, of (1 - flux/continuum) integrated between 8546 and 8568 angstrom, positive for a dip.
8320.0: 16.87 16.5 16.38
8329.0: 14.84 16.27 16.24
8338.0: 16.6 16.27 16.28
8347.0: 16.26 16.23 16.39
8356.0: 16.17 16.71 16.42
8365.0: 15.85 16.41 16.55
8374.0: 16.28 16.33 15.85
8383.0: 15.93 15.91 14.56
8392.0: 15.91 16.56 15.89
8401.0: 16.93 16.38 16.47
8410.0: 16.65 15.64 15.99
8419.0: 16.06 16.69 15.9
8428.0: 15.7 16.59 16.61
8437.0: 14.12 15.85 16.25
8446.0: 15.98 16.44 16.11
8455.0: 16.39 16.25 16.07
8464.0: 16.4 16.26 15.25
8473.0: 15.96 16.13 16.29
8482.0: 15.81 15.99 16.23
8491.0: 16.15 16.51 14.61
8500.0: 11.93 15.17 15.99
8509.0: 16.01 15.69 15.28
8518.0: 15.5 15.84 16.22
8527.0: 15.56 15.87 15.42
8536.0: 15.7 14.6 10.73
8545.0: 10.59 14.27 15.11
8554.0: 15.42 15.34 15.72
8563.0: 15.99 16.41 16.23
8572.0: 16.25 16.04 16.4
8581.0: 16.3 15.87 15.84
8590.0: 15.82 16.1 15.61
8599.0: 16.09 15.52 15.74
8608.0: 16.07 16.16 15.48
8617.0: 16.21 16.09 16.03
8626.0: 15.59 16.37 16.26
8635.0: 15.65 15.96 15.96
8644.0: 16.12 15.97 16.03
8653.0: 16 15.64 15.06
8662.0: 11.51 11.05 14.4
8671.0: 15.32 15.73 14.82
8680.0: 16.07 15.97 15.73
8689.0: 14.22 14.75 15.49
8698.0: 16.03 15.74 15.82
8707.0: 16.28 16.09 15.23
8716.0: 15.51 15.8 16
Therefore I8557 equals 0.3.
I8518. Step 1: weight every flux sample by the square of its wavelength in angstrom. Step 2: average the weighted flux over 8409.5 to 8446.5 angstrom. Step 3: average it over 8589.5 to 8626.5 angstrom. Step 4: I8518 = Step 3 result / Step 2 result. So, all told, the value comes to 1.04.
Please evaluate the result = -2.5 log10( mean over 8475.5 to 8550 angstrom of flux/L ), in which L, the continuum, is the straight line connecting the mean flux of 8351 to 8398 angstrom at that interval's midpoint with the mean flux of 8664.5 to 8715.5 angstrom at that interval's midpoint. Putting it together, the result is 0.05 mag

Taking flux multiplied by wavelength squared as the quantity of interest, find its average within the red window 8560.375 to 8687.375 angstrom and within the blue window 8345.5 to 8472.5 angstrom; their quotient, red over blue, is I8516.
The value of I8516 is 1.0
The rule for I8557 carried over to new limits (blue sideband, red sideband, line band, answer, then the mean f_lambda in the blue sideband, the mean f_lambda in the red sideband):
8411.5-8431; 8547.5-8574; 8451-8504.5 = 0.5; 16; 15.7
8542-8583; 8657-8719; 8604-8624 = -1.1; 15.2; 15.1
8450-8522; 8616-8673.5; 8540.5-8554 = 2.3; 15.7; 15.3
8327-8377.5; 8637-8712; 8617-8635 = -0.7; 16.2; 15.3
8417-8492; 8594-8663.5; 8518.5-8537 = 0.2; 16.1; 15.7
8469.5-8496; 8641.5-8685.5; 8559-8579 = -0.8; 16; 15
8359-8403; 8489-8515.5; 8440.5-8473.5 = -1.1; 16.1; 15.3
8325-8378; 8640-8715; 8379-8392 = 0.4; 16.2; 15.2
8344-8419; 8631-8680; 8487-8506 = 0.7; 16.2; 15.1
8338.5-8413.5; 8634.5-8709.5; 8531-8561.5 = 2.6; 16.2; 15.3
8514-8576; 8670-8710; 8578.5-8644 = -2.6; 15.1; 15.6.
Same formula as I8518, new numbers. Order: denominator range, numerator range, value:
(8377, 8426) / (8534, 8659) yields 1.01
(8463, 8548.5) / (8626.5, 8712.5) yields 1.05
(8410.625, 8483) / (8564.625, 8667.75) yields 1.02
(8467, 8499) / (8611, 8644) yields 1.04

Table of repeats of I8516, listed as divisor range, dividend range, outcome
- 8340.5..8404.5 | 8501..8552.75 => 0.95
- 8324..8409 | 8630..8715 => 1.02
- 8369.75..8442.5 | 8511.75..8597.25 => 0.99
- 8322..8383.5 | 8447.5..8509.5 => 1.00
